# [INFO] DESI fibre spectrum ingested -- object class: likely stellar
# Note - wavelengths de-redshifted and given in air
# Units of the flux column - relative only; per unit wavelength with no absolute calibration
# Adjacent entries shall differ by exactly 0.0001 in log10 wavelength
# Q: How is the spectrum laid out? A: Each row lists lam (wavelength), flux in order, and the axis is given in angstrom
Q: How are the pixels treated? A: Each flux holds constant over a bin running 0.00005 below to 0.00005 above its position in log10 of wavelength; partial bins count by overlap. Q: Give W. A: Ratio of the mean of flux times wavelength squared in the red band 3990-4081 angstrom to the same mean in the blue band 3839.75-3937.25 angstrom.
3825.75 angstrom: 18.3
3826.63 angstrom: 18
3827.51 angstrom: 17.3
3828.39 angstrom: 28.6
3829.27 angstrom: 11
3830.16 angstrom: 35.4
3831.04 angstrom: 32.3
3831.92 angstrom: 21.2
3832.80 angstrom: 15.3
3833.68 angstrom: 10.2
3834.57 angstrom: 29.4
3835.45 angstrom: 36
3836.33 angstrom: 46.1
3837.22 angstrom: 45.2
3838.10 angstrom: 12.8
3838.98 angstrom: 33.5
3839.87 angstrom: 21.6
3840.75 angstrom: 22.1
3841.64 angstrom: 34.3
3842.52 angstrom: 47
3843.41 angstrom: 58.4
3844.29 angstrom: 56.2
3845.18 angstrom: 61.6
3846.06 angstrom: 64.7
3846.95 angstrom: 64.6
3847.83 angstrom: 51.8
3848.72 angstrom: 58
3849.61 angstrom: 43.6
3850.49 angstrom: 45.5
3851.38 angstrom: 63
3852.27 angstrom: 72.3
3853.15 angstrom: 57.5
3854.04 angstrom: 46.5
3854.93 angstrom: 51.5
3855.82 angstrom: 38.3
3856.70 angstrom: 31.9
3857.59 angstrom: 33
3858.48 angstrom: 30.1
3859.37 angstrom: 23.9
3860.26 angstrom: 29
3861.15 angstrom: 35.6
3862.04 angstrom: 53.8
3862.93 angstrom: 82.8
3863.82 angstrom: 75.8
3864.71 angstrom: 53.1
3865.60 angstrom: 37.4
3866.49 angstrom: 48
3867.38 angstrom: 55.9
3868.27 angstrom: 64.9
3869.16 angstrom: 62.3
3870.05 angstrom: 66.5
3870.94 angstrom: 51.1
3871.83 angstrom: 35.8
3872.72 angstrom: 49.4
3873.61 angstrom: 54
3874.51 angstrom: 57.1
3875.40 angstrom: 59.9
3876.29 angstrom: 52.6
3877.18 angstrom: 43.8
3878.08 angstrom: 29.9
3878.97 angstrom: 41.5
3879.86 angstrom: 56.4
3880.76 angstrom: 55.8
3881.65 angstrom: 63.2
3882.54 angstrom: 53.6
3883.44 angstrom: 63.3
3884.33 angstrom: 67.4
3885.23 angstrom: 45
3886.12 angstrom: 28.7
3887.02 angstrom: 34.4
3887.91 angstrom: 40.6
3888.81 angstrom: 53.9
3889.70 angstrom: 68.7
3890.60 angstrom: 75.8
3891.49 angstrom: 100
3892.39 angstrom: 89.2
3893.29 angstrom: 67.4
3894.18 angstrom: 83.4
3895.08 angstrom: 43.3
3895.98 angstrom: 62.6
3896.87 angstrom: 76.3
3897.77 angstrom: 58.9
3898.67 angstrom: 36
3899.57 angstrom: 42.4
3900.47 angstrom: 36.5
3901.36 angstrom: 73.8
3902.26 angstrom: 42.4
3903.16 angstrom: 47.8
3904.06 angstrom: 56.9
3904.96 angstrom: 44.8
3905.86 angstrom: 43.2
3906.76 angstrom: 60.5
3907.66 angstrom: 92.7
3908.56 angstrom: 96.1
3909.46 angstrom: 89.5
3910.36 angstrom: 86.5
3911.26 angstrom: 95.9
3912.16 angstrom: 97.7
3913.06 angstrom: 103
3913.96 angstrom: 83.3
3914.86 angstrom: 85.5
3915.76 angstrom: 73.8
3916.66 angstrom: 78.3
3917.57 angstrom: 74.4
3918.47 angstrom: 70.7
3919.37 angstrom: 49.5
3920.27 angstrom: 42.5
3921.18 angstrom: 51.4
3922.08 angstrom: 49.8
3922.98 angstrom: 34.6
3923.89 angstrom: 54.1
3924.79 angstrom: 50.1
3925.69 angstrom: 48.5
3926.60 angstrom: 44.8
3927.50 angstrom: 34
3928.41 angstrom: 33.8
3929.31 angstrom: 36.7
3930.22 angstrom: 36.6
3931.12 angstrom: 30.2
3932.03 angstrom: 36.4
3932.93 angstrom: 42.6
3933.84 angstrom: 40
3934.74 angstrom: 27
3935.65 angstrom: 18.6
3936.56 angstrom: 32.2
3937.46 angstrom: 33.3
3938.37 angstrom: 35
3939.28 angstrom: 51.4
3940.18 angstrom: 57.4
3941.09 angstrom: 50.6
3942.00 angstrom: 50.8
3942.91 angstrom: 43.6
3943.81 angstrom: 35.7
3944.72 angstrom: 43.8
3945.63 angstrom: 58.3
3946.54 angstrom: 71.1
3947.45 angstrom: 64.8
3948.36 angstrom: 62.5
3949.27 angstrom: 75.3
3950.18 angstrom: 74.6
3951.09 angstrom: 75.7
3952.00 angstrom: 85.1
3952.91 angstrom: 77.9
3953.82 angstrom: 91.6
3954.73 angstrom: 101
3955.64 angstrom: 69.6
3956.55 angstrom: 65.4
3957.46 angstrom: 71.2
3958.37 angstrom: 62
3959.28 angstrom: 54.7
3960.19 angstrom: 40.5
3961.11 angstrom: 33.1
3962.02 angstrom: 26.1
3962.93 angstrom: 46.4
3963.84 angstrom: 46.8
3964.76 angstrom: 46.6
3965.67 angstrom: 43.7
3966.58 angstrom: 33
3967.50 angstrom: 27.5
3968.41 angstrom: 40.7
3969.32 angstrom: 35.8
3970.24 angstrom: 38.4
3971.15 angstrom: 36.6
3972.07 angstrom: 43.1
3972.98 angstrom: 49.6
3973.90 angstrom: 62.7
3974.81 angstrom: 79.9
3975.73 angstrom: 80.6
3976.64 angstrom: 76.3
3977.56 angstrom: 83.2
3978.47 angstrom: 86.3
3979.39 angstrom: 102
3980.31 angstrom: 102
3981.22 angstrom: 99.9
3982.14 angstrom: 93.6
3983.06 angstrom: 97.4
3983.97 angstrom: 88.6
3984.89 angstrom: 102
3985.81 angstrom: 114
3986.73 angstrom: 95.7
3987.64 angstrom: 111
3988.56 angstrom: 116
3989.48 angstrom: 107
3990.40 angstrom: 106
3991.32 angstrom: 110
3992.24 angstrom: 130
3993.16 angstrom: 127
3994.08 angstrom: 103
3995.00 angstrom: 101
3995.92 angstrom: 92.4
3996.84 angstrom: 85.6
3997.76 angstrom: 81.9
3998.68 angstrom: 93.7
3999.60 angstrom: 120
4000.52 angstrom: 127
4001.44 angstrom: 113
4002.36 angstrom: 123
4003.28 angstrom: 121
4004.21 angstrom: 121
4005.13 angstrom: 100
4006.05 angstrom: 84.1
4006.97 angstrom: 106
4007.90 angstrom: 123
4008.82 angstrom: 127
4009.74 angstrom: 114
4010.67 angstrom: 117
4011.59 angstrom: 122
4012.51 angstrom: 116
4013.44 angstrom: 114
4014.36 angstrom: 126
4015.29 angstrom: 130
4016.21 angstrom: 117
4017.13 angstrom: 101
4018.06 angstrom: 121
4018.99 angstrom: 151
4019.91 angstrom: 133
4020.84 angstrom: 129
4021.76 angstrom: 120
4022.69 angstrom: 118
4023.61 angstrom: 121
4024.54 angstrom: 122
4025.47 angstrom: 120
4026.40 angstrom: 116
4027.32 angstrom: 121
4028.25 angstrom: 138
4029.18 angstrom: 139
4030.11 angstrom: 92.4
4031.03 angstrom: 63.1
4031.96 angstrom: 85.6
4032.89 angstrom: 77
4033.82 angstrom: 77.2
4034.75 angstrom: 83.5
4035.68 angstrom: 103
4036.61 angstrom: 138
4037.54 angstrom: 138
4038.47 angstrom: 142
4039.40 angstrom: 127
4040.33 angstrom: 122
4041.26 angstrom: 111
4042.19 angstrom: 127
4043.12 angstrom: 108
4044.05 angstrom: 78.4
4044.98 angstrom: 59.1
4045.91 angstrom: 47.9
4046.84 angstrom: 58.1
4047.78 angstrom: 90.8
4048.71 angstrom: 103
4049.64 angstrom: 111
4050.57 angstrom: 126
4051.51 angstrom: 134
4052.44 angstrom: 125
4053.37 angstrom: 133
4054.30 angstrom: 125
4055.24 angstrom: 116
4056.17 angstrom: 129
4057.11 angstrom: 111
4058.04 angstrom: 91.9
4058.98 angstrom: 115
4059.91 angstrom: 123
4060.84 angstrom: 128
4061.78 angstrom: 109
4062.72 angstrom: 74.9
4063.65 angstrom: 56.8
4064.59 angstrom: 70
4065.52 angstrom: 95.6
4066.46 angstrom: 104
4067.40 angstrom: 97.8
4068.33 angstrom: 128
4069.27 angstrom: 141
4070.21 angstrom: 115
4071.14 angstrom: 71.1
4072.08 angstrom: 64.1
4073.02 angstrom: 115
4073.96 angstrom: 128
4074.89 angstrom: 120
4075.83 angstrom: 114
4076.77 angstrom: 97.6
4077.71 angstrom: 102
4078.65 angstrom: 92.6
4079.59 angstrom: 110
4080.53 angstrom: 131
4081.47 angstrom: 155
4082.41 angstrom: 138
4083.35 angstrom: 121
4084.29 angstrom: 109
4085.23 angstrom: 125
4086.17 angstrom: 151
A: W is 2.2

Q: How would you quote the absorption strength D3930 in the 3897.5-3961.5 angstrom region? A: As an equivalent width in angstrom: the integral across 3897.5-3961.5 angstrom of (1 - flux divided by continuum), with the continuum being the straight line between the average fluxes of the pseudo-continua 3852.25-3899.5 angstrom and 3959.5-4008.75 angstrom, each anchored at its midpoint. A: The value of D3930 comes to 9.8 angstrom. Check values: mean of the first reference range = 53.5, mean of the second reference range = 84.3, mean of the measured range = 57.8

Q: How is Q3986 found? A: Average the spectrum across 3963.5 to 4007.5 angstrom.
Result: 87.4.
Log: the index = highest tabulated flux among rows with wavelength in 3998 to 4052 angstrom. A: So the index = 151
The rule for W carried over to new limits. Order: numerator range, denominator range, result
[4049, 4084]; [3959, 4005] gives 1.41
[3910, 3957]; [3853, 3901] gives 1.13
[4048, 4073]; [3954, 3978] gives 2.09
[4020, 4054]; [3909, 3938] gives 2.09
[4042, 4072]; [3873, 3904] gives 1.99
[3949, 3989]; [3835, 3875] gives 1.54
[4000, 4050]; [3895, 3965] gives 2.04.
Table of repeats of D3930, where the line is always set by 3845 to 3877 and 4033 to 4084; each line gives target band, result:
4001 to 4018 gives -3.90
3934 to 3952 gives 5.74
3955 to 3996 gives 4.84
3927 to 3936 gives 4.75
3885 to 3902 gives 0.58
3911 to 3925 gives -0.17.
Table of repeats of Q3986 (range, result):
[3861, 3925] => 60.5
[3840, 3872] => 50.1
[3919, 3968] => 50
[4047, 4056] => 117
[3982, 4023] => 112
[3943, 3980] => 60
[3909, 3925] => 70.9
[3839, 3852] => 49.2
